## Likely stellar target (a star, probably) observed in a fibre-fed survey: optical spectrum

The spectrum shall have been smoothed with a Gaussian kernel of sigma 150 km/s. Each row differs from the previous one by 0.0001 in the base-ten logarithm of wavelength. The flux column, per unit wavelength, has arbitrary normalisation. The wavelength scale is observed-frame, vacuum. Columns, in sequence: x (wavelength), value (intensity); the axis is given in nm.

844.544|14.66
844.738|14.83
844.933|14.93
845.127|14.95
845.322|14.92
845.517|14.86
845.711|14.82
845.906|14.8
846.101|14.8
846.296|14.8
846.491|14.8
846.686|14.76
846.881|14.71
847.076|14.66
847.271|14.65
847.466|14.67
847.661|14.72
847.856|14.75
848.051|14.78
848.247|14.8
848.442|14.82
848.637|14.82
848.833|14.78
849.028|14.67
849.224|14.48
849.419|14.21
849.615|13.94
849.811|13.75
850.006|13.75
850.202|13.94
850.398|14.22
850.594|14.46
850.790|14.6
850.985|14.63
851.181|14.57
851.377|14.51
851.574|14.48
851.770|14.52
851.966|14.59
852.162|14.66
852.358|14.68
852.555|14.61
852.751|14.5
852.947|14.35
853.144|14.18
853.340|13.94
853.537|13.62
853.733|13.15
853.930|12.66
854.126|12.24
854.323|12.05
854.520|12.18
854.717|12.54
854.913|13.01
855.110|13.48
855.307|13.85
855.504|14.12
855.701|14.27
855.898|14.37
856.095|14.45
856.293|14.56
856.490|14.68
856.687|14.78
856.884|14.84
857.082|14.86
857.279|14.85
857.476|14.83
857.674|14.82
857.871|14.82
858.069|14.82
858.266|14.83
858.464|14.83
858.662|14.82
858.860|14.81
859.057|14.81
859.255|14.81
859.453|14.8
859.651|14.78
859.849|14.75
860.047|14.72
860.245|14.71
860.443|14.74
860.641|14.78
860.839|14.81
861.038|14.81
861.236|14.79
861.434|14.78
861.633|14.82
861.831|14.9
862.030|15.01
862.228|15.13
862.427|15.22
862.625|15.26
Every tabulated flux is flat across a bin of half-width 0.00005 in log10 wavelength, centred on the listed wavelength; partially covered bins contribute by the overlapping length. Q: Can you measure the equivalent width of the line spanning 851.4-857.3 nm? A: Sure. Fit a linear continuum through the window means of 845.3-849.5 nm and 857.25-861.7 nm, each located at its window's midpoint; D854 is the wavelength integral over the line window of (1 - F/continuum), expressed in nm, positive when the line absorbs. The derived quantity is 0.32 nm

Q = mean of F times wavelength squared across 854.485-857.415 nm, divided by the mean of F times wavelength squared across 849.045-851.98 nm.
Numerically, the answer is 1.0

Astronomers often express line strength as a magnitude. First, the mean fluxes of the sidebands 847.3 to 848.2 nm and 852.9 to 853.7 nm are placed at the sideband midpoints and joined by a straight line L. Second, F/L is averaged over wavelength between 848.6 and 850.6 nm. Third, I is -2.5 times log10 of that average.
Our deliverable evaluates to 0.02 mag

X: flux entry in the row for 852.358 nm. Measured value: 14.68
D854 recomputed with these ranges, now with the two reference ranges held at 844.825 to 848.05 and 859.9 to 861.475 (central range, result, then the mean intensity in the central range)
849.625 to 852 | 0.075 nm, 14.3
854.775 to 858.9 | 0.080 nm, 14.5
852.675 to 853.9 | 0.075 nm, 13.9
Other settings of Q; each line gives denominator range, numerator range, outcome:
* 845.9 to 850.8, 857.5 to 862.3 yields 1.05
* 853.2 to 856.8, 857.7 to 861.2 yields 1.10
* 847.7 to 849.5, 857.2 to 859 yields 1.03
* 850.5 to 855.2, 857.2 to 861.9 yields 1.09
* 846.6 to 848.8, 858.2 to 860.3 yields 1.03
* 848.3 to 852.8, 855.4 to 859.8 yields 1.03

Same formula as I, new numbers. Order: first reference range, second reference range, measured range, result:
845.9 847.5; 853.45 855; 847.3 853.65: -0.058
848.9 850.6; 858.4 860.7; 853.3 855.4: 0.119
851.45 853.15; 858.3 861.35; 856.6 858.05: -0.010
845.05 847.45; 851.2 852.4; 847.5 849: -0.005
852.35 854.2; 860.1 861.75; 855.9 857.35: -0.036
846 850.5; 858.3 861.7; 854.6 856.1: 0.075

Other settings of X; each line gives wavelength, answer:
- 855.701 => 14.27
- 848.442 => 14.82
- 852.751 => 14.5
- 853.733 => 13.15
